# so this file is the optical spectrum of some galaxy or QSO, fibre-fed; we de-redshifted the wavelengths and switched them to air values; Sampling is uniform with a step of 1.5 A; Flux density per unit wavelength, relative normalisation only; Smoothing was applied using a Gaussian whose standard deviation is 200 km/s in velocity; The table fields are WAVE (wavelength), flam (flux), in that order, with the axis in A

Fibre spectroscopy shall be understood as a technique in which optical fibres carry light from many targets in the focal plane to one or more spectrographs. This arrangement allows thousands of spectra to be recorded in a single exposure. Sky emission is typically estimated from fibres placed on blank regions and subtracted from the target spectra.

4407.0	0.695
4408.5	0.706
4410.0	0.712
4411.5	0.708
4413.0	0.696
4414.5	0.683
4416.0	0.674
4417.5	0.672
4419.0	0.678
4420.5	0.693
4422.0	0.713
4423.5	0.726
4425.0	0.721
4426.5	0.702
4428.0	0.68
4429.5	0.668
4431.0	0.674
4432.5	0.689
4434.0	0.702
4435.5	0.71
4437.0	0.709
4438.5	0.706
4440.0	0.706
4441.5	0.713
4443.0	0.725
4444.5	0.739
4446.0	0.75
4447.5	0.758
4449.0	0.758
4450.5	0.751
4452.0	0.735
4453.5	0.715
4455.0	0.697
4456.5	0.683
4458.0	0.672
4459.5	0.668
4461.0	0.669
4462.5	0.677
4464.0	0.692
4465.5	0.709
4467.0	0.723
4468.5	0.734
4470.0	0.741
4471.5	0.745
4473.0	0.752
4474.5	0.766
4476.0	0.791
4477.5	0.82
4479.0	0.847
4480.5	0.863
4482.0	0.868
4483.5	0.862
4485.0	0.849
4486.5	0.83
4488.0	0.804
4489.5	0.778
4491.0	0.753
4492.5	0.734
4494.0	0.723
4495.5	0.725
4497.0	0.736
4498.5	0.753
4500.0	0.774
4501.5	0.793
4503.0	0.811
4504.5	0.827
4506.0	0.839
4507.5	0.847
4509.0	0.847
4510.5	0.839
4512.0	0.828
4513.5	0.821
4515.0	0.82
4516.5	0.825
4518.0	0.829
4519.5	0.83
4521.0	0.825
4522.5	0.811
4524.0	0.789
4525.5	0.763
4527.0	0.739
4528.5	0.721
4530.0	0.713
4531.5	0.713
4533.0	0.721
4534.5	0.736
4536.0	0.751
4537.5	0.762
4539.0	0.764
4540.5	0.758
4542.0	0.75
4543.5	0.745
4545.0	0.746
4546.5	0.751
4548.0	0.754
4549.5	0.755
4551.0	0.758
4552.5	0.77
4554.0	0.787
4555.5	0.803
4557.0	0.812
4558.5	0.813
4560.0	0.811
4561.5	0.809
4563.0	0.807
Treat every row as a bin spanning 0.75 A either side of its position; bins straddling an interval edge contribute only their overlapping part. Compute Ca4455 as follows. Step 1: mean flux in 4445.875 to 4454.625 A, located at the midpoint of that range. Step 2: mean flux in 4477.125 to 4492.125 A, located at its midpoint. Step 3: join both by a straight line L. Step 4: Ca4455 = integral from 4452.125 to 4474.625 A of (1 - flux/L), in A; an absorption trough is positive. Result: 1.9 A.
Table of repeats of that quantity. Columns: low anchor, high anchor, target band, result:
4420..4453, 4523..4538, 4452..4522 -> -4.5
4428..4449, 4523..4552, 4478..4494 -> -1.9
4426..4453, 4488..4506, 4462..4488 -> -1.2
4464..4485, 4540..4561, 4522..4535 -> 0.5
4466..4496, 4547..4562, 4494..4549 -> 0.5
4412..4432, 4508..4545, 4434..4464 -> 0.1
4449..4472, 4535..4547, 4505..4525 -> -2.4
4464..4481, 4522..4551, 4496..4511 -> -0.9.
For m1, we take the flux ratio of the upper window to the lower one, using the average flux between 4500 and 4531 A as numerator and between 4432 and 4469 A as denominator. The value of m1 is 1.13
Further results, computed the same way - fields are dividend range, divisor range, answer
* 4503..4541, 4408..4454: 1.11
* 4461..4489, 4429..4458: 1.09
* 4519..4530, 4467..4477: 1.03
